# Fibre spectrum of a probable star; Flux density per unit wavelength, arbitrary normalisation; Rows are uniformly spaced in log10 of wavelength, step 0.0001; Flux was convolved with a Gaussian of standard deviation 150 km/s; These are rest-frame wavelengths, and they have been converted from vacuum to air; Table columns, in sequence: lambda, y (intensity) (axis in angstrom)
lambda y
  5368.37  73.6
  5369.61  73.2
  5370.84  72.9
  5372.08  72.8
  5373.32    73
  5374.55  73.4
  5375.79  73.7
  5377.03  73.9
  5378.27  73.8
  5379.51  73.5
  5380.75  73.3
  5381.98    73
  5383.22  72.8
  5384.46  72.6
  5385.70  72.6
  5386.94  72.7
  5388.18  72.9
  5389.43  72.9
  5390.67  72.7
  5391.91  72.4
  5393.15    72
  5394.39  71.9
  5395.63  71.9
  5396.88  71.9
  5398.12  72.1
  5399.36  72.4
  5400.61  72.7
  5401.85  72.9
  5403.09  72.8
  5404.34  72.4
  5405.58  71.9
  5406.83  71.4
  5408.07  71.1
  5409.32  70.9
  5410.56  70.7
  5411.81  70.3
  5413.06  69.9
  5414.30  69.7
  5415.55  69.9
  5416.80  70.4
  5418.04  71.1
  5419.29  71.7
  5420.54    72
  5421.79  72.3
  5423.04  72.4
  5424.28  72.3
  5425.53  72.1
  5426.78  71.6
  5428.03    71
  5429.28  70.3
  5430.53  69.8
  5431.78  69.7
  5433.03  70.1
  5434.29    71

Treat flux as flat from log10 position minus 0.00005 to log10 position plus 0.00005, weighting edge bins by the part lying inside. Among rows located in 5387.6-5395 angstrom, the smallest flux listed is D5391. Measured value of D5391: 71.9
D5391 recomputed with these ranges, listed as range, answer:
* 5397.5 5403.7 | 72.1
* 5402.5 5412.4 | 70.3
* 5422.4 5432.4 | 69.7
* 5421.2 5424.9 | 72.3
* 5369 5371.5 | 72.9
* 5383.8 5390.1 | 72.6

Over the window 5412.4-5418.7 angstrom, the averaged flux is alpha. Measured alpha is 70.2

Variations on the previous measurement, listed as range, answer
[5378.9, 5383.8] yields 73.3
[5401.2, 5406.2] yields 72.6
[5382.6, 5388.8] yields 72.7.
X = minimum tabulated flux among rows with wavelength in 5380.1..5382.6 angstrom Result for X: 73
